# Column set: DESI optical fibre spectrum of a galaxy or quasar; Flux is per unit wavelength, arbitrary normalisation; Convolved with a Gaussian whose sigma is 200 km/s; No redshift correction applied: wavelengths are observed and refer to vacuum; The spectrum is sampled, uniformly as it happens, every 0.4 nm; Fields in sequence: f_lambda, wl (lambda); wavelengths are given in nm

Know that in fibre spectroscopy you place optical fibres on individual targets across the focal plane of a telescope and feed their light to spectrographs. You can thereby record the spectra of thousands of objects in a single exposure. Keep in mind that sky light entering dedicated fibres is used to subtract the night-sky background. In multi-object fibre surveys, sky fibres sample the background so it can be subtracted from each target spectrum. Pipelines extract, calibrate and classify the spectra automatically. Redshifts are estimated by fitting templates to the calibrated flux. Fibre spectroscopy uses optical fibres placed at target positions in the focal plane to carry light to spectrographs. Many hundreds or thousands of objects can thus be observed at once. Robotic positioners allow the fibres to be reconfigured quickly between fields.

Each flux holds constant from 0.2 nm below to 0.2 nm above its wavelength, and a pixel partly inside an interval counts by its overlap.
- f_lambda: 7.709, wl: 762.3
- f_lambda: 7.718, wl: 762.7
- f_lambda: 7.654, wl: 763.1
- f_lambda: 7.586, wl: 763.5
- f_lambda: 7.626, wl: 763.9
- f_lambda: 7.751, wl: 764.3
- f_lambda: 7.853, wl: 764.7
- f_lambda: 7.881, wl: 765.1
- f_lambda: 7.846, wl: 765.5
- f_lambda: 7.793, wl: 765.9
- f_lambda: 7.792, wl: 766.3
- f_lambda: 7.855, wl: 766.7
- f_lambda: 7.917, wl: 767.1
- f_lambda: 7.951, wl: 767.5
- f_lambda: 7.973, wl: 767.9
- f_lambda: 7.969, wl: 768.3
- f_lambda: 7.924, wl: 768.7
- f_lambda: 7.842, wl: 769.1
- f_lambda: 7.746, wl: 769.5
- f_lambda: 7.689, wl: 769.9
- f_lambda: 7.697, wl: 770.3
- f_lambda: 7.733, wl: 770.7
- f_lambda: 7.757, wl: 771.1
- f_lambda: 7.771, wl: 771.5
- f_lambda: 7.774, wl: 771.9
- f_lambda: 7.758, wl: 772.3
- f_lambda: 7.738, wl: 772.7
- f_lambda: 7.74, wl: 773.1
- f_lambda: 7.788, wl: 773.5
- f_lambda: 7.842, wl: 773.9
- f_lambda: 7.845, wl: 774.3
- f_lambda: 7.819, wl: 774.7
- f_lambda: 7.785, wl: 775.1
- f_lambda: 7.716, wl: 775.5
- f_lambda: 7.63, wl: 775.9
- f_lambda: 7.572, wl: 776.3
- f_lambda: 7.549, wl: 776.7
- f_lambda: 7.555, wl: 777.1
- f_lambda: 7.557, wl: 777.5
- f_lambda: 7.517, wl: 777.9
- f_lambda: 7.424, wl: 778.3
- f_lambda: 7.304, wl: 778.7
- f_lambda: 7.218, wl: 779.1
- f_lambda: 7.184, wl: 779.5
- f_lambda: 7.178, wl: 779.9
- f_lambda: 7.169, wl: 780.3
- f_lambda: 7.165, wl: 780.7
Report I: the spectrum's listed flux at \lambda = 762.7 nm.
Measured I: 7.718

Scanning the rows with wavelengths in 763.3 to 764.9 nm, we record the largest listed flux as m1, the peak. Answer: 7.853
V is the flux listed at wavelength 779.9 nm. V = 7.178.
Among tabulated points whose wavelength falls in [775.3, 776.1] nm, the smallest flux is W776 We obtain 7.63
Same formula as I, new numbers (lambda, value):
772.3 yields 7.758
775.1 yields 7.785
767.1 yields 7.917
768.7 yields 7.924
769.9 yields 7.689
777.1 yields 7.555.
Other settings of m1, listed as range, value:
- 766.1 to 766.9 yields 7.855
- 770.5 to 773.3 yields 7.774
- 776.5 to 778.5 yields 7.557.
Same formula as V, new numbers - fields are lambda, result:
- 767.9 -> 7.973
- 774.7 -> 7.819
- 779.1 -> 7.218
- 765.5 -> 7.846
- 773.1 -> 7.74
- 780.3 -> 7.169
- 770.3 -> 7.697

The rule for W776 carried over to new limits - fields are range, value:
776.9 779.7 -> 7.184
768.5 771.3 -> 7.689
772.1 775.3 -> 7.738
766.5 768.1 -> 7.855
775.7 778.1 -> 7.517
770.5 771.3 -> 7.733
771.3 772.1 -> 7.771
